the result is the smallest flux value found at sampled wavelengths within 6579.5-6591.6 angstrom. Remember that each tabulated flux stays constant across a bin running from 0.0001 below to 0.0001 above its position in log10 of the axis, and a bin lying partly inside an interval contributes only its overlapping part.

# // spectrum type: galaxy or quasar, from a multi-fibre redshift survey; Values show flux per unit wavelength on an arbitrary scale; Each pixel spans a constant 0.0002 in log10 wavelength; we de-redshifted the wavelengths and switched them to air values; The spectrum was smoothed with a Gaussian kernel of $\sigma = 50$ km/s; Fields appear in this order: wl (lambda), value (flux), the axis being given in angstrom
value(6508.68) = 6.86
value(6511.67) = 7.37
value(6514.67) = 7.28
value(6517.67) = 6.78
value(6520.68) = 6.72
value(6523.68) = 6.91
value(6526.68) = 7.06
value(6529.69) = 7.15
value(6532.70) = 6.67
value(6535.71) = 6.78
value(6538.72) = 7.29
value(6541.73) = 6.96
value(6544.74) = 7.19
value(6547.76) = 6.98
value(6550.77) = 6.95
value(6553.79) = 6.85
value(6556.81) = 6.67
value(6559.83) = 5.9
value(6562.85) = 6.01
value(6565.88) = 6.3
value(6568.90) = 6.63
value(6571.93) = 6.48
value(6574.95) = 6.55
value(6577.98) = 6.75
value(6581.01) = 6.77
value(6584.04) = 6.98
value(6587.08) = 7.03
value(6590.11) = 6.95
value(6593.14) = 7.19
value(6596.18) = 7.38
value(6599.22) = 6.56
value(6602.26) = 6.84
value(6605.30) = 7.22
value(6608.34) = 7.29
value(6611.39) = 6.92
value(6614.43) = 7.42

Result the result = 6.77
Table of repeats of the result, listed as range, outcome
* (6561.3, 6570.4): 6.01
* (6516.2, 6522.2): 6.72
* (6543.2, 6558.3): 6.67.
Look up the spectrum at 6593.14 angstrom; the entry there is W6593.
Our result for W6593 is 7.19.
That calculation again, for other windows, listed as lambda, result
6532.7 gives 6.67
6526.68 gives 7.06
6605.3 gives 7.22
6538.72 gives 7.29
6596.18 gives 7.38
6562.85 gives 6.01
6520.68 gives 6.72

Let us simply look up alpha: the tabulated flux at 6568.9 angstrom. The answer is 6.63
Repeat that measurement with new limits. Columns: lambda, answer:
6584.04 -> 6.98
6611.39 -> 6.92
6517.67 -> 6.78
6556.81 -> 6.67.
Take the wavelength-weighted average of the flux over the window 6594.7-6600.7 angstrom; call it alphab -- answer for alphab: 6.97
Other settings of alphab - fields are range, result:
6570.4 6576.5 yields 6.52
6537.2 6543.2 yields 7.13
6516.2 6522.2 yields 6.75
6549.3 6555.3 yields 6.9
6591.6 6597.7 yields 7.29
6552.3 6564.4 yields 6.35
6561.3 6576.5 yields 6.39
